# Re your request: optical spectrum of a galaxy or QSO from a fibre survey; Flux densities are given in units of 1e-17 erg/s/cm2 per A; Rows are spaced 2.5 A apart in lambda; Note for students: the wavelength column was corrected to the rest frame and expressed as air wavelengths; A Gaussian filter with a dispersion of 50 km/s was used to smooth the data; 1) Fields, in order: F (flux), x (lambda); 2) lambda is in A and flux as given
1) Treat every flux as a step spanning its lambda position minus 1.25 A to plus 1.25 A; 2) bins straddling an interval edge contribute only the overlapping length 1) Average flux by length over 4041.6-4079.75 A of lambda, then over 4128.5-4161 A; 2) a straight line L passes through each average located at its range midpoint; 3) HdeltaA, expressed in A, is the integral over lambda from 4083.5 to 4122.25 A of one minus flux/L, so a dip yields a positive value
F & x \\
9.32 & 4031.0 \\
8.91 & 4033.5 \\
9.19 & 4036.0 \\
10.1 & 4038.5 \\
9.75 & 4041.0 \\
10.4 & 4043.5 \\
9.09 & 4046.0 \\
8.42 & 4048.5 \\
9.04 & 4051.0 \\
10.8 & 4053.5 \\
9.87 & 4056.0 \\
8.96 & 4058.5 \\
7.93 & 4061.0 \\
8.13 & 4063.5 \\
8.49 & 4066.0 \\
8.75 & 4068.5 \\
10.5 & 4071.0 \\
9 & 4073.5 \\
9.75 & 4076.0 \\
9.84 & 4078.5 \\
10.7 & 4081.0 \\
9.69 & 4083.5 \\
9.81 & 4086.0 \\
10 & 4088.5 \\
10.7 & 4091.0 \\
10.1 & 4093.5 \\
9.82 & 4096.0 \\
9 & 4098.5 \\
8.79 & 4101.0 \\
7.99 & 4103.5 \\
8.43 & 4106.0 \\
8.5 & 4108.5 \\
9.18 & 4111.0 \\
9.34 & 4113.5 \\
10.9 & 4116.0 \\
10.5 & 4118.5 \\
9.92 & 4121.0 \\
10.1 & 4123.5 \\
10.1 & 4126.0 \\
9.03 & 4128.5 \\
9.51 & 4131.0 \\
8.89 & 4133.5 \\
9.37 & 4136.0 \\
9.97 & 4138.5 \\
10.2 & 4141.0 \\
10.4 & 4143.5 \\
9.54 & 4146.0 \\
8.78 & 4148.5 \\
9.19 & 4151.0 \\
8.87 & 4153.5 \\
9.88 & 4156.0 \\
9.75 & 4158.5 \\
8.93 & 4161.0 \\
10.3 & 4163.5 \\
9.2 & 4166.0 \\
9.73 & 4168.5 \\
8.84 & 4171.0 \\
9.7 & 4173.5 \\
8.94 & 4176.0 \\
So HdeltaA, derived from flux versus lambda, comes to -0.65 A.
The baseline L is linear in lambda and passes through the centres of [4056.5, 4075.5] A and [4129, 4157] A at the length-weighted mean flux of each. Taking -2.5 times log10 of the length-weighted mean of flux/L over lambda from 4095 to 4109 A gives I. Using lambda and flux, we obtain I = 0.05 mag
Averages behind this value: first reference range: 8.9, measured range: 8.75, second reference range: 9.49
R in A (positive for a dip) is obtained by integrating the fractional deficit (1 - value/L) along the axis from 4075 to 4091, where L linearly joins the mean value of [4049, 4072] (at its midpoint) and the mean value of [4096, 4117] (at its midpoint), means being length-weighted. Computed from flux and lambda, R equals -1.7 A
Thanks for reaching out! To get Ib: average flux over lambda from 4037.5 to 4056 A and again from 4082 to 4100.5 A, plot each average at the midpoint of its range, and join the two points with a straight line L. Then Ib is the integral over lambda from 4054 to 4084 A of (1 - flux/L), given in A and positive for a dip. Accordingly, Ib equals 1.3 A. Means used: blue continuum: 9.67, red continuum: 9.84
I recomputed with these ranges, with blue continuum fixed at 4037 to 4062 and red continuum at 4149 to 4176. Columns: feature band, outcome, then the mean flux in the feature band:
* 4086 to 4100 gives -0.05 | 9.89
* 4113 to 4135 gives -0.05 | 9.82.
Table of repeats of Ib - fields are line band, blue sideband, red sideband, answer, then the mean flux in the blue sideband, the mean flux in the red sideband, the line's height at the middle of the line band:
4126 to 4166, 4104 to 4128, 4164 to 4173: -0.2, 9.59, 9.38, 9.47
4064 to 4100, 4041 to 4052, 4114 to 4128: 0.1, 9.3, 10.2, 9.72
